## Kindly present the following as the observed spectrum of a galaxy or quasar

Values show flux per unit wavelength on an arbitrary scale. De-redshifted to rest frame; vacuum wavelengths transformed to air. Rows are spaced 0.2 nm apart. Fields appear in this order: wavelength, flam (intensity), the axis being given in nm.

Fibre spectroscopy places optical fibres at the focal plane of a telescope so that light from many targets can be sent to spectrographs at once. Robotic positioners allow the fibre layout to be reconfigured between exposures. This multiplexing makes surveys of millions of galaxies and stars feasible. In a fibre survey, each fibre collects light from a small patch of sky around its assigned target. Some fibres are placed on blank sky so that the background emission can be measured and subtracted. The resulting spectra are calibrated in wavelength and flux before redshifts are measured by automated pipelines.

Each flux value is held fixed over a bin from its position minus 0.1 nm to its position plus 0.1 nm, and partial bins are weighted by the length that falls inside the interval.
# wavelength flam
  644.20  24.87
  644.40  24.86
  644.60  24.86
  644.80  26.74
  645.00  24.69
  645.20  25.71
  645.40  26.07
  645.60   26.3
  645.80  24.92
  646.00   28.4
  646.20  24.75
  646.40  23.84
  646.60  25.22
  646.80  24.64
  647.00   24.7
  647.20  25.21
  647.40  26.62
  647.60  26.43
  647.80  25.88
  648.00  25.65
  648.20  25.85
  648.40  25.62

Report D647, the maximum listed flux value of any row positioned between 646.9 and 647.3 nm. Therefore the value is 25.21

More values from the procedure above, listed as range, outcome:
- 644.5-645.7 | 26.74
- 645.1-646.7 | 28.4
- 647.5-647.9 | 26.43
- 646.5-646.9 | 25.22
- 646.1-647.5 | 26.62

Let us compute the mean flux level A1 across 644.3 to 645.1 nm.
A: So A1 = 25.3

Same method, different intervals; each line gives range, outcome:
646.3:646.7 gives 24.5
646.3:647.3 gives 24.7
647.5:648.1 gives 26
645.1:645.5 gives 25.9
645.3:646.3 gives 26.1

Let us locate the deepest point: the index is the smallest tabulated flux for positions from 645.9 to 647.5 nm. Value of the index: 23.84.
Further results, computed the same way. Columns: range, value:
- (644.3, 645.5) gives 24.69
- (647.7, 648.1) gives 25.65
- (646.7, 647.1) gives 24.64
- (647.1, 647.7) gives 25.21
